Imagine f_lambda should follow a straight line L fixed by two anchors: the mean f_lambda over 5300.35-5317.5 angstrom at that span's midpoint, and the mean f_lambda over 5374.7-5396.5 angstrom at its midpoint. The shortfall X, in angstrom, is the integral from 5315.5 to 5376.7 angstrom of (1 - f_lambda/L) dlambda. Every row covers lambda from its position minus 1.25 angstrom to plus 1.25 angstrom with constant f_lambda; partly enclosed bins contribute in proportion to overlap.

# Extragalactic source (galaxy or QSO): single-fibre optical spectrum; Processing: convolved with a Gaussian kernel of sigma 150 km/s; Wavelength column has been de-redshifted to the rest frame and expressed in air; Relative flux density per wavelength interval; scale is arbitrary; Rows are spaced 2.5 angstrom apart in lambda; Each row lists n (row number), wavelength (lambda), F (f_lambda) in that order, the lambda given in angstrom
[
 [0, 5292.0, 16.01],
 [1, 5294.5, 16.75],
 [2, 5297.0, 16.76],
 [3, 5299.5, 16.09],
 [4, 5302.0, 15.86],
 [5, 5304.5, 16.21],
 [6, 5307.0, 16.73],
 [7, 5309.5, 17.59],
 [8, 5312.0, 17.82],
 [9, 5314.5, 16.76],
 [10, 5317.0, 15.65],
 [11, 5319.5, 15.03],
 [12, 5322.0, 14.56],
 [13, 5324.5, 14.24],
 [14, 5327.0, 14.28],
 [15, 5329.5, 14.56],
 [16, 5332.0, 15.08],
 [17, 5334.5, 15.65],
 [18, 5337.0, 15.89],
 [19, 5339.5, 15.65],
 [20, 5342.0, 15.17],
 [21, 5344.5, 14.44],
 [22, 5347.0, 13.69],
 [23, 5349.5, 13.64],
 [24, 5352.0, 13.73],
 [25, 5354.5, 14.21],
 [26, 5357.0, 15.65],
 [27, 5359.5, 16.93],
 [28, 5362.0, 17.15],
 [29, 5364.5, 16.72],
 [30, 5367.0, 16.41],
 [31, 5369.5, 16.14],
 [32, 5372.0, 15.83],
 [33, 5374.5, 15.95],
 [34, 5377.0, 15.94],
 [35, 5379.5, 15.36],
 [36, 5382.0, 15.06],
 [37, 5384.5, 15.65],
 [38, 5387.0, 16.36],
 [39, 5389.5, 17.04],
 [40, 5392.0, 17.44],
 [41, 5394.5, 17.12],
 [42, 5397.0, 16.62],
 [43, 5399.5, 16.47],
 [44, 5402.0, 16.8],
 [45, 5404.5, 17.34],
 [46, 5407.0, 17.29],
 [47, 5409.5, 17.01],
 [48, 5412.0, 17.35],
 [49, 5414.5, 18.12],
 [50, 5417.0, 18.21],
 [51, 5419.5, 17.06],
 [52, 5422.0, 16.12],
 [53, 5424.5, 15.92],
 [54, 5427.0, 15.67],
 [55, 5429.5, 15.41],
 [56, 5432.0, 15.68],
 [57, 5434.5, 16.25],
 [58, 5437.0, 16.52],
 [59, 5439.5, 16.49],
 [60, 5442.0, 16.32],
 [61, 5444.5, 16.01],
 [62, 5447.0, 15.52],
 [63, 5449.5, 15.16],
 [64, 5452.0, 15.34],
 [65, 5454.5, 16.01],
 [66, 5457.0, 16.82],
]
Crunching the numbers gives 4.4 angstrom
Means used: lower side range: 16.7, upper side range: 16.2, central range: 15.3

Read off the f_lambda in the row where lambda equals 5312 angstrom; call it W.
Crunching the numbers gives 17.82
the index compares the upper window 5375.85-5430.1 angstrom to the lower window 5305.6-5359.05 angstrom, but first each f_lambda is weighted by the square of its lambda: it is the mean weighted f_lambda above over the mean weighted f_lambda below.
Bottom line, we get 1.12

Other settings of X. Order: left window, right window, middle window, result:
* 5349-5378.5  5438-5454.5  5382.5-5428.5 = -3.0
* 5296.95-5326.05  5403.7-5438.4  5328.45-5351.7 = 2.0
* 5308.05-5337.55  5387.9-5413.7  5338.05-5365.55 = 1.7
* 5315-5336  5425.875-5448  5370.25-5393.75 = -0.9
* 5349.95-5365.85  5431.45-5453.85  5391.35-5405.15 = -1.0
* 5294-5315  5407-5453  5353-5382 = 1.0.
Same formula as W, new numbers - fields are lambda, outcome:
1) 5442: 16.32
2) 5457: 16.82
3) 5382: 15.06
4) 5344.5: 14.44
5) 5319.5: 15.03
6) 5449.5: 15.16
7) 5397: 16.62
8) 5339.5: 15.65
